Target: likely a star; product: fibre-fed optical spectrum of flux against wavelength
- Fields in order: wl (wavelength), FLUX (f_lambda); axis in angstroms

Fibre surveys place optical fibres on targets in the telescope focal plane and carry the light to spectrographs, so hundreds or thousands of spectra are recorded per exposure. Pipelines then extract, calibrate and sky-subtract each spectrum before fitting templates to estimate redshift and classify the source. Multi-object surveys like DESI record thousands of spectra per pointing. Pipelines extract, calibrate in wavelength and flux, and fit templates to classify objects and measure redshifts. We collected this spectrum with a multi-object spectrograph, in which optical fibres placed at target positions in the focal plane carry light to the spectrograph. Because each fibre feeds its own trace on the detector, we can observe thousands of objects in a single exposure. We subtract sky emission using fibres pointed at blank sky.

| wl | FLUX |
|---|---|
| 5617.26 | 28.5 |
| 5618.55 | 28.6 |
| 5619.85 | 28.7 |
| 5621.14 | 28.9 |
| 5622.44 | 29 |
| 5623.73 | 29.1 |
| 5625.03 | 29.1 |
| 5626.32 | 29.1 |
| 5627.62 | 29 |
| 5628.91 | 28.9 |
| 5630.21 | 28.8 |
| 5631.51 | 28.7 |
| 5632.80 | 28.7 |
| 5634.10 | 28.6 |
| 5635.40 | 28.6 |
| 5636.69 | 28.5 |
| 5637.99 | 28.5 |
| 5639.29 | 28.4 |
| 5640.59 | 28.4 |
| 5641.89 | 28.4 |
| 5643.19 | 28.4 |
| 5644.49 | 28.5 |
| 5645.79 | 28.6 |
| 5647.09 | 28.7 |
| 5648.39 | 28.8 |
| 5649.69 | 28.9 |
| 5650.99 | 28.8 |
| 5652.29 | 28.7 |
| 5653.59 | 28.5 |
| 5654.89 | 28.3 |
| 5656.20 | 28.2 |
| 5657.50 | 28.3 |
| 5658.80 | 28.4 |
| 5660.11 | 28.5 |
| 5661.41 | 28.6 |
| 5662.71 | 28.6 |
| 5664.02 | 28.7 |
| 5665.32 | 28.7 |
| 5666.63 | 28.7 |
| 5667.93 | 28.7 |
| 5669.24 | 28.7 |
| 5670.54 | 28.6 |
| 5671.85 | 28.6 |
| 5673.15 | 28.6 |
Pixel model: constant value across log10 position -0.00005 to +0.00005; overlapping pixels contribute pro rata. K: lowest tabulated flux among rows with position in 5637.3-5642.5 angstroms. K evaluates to 28.4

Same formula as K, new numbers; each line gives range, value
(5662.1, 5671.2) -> 28.6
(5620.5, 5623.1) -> 28.9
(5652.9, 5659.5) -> 28.2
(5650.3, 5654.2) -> 28.5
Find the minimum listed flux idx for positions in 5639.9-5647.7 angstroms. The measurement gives 28.4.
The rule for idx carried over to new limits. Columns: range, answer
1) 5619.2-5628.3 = 28.7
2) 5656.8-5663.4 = 28.3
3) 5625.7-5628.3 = 29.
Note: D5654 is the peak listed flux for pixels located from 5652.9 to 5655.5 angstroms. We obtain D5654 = 28.5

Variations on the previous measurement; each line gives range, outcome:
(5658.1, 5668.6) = 28.7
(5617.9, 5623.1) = 29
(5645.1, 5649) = 28.8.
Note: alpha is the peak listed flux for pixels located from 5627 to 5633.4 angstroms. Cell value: 29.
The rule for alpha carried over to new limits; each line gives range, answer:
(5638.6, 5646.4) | 28.6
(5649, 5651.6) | 28.9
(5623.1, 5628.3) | 29.1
